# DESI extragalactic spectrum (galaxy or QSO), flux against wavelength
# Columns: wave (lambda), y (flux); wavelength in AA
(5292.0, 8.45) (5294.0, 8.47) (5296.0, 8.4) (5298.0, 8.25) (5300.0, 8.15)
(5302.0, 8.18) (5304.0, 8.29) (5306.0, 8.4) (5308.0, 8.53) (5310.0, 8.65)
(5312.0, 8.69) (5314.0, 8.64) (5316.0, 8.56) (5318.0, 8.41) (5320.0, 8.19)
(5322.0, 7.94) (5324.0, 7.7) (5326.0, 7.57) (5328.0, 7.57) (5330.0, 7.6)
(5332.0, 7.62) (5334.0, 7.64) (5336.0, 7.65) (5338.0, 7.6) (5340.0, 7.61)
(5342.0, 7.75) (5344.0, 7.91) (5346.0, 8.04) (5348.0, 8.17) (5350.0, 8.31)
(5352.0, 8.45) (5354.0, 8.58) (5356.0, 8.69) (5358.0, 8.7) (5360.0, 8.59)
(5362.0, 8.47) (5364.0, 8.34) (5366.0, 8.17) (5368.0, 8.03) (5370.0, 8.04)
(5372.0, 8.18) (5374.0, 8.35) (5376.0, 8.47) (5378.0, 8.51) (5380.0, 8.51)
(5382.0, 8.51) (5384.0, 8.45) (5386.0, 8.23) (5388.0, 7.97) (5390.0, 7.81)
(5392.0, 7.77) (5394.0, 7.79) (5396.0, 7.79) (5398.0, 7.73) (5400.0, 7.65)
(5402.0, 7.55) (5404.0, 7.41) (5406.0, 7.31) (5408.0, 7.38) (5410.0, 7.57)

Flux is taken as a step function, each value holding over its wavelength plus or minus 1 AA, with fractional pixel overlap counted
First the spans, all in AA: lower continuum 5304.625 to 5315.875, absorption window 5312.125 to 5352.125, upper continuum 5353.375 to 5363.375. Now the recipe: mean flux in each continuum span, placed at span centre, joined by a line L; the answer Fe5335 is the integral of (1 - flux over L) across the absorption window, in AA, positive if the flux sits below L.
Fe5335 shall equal 2.94 AA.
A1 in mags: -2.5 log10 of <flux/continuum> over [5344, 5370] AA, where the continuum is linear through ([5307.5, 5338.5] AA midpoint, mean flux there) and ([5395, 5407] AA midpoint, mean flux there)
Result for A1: -0.069 mag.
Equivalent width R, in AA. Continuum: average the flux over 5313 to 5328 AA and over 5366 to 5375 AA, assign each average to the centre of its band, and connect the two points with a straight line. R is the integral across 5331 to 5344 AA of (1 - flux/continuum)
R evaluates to 0.7 AA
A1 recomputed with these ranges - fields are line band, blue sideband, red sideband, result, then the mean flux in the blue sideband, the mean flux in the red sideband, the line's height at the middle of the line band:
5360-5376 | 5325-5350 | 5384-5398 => -0.056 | 7.75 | 7.92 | 7.85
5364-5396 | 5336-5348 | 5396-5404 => -0.067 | 7.8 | 7.63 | 7.69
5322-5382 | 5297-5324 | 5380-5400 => 0.009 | 8.35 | 8.01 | 8.17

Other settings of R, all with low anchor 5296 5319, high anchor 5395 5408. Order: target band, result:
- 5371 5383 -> -0.98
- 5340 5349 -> 0.18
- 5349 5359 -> -0.68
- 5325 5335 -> 0.76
